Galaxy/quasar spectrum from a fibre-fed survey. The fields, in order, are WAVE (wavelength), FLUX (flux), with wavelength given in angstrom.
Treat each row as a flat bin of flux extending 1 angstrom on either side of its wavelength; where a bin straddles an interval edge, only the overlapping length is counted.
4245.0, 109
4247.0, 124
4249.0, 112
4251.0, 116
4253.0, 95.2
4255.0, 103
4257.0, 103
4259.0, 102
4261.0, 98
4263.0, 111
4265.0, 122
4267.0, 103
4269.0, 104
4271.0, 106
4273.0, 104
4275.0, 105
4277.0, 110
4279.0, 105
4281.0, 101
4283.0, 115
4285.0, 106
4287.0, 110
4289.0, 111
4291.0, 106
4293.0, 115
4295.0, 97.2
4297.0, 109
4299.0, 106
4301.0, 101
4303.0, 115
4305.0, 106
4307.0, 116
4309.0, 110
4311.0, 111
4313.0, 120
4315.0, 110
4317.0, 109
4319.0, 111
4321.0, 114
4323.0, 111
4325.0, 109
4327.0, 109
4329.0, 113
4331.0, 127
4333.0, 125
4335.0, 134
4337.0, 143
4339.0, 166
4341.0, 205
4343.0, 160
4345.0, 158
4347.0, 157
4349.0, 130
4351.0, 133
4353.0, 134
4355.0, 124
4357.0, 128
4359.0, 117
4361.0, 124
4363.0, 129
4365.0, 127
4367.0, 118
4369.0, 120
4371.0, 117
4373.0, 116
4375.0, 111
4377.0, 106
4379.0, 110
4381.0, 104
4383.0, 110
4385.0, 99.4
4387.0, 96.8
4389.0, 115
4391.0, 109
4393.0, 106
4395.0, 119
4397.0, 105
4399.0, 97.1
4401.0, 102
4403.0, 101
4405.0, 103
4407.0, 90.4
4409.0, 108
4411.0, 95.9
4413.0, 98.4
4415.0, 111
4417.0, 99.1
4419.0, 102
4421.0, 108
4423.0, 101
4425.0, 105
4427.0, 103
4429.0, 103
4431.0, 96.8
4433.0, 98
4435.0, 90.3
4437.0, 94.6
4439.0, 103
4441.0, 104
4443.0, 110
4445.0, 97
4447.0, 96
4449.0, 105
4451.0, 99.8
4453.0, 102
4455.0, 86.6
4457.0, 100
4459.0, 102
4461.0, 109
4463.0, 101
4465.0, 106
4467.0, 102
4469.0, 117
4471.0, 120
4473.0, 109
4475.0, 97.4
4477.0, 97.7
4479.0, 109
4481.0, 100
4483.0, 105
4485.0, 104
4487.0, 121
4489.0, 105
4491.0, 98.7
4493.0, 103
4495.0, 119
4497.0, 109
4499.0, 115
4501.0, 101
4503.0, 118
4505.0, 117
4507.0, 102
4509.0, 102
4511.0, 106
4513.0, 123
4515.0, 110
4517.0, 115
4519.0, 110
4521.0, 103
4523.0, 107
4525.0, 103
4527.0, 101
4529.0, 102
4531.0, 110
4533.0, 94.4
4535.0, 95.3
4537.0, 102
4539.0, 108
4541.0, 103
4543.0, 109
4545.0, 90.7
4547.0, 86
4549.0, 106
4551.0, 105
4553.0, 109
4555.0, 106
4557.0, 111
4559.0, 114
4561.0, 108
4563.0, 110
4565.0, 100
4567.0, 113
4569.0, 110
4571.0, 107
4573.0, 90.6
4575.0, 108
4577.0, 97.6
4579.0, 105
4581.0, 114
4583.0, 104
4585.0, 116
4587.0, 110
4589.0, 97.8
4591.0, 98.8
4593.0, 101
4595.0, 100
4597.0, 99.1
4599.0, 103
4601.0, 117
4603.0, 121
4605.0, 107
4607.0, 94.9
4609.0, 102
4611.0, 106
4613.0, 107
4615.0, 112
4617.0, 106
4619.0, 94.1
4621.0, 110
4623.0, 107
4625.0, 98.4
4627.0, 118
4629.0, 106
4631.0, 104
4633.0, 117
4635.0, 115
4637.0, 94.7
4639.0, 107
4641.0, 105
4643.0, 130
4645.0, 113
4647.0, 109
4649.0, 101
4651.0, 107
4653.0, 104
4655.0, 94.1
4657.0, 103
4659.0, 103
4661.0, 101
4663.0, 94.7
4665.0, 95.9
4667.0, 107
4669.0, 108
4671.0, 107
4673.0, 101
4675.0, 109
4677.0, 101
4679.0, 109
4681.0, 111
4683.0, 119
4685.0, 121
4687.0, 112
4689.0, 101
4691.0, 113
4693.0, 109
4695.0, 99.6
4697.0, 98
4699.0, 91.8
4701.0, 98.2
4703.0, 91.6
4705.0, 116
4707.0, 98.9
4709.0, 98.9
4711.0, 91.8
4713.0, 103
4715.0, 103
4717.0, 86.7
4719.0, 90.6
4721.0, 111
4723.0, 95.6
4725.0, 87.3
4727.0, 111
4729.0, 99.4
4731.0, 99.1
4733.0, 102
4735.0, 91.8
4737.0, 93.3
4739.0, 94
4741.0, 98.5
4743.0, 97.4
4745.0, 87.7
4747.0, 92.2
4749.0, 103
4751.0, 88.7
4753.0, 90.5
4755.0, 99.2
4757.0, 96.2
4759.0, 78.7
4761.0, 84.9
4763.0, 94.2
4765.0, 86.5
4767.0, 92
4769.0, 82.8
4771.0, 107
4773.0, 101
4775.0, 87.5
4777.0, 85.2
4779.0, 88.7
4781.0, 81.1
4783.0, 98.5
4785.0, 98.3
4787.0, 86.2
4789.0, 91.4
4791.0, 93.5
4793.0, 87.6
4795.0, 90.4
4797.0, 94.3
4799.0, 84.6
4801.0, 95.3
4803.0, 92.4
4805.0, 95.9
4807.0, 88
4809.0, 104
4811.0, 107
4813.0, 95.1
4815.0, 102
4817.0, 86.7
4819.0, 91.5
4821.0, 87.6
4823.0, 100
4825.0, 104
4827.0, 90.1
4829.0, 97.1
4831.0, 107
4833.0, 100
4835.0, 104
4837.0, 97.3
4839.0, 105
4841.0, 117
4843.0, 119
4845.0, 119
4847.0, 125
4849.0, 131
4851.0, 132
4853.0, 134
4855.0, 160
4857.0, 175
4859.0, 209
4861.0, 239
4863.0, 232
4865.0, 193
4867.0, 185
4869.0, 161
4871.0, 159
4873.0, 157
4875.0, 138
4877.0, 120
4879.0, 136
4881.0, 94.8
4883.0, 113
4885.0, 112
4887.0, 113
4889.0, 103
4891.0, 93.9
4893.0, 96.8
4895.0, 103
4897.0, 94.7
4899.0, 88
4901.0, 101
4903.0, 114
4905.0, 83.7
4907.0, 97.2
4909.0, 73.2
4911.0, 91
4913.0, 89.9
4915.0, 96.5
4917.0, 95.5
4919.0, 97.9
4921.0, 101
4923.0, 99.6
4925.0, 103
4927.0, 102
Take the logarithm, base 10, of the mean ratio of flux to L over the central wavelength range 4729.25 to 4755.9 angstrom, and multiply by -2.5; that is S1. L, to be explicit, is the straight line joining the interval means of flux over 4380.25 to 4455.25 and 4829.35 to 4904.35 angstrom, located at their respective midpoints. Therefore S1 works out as 0.28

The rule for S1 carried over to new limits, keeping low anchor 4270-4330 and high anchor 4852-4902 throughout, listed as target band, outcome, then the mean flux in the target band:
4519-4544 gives 0.176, 103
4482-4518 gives 0.097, 110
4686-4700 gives 0.251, 103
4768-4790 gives 0.422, 91.6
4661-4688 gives 0.206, 107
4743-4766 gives 0.414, 91.3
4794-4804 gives 0.433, 91.4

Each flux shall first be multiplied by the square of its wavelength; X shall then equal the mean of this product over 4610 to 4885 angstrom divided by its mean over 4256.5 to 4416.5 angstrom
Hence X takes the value 1.1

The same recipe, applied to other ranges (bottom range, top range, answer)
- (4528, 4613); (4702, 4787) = 0.98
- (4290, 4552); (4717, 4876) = 1.17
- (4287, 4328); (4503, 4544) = 1.07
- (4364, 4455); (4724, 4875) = 1.25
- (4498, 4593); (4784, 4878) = 1.29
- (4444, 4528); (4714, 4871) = 1.17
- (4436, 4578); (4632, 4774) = 1.04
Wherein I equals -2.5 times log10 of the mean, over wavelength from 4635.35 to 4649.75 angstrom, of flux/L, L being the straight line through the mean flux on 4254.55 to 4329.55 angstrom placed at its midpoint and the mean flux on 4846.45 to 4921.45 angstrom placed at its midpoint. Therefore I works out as 0.102 mag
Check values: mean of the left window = 108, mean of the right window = 128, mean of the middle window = 109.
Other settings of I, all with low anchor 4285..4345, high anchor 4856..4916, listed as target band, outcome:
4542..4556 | 0.214 mag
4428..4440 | 0.243 mag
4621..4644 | 0.146 mag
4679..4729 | 0.224 mag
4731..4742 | 0.298 mag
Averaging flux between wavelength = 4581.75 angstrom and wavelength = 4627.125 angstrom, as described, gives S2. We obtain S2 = 105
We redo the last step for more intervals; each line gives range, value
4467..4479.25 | 108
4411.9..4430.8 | 103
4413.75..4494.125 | 103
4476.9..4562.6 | 106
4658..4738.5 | 102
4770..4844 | 96.3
